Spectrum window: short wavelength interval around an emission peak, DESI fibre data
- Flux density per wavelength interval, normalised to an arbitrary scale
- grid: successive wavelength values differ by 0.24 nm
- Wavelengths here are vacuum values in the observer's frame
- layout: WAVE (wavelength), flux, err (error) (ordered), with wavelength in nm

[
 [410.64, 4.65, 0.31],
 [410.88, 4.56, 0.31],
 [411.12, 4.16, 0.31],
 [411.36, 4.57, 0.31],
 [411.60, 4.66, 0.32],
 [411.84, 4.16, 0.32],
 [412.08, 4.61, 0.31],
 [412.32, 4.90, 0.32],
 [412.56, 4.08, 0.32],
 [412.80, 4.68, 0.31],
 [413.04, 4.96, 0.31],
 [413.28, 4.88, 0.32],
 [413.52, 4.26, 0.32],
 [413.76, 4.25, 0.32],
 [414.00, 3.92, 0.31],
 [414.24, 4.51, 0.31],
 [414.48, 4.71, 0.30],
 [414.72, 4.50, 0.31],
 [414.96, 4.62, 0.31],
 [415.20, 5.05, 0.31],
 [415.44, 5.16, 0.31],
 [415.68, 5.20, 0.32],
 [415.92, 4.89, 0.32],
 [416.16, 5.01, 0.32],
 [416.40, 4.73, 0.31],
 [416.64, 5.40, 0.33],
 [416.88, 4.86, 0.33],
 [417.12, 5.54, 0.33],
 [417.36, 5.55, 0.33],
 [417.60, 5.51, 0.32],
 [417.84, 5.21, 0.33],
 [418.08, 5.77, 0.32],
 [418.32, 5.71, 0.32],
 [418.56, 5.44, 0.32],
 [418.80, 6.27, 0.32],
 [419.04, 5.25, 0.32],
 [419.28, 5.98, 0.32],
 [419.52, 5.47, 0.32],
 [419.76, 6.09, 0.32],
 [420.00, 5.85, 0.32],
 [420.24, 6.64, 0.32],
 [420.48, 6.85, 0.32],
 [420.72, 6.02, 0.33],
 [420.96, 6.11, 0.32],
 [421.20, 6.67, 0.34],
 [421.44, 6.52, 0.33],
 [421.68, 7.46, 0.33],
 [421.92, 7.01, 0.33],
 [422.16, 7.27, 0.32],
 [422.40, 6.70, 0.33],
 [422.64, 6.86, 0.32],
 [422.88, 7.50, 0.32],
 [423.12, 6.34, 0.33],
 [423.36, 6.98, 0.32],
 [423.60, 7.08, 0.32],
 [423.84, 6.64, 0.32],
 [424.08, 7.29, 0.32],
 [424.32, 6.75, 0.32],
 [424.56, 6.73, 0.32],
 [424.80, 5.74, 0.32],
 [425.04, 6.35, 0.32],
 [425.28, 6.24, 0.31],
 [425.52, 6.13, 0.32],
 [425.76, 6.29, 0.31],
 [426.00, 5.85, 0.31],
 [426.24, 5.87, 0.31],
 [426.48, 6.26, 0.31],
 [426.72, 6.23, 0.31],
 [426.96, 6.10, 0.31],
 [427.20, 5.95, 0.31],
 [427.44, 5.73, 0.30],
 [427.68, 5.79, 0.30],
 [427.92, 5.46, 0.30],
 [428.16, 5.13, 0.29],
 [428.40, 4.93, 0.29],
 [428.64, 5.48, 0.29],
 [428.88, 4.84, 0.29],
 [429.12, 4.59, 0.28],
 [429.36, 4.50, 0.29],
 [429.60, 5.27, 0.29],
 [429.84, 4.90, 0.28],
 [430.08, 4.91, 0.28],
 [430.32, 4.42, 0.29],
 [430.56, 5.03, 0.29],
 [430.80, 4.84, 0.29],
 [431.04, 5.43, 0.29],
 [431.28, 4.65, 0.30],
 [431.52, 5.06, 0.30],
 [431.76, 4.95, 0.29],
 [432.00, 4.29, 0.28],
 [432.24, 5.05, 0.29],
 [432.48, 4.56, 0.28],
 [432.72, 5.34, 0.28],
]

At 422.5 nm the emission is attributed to Mg II 2798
